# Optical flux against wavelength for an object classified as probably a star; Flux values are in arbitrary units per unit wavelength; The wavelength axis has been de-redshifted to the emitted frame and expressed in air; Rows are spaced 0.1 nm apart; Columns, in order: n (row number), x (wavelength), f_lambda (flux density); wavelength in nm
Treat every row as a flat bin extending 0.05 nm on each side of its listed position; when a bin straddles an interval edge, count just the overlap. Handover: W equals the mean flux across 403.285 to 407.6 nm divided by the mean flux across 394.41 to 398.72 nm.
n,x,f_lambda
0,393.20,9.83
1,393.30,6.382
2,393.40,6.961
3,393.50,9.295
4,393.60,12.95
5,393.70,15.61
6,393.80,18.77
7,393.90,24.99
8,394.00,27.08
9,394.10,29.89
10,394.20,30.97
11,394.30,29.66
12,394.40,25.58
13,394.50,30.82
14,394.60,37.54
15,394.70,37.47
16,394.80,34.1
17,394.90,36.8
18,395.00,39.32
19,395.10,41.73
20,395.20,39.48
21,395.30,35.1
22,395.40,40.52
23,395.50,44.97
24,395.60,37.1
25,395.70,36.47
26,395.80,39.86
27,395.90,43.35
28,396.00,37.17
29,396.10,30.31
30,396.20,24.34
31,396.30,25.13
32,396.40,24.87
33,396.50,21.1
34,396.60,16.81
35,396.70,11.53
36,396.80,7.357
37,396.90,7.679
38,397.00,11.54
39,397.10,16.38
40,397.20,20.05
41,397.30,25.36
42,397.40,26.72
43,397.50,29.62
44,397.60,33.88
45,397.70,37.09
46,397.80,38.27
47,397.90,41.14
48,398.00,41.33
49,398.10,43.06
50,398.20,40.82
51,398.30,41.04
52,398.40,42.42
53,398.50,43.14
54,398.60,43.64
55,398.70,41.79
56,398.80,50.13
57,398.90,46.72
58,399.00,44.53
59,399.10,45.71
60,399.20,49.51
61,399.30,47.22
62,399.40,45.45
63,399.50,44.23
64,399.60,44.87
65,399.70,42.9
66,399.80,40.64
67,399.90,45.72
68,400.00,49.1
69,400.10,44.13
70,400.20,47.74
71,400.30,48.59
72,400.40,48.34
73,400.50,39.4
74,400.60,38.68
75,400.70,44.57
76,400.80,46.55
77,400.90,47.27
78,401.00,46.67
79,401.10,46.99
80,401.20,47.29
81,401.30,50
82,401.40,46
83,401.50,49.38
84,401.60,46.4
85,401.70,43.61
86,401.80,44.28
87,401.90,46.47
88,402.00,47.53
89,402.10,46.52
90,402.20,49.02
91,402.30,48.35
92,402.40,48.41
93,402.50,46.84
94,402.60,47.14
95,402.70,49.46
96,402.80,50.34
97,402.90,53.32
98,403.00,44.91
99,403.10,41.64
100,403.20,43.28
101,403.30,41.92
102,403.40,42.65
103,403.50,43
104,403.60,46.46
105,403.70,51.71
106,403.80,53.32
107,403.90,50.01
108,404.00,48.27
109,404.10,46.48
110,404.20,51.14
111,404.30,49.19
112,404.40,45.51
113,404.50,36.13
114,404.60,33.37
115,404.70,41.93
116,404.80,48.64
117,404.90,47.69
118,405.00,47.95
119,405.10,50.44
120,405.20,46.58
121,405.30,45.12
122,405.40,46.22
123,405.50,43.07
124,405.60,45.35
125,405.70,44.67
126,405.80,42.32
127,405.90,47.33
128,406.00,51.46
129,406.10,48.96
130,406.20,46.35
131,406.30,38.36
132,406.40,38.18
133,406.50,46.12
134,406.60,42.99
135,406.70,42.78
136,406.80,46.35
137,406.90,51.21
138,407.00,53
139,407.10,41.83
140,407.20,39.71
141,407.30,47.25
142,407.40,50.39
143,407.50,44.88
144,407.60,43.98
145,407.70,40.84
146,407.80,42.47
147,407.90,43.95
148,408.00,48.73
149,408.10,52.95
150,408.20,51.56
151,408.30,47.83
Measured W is 1.41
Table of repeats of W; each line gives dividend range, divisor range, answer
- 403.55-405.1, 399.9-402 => 1.01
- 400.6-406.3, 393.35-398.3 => 1.60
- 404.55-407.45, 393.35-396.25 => 1.46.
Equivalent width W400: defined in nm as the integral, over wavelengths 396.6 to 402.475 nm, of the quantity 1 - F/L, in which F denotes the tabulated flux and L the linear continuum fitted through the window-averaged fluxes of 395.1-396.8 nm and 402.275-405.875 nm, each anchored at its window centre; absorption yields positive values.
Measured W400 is -0.32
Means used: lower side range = 31.3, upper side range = 46.2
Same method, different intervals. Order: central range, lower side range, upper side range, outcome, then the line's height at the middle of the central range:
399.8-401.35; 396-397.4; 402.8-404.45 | -0.486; 35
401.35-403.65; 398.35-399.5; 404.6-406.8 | -0.057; 45.3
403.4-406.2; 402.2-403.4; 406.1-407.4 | -0.029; 45.8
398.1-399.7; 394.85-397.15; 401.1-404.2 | -0.331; 37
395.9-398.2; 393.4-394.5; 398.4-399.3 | 0.651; 37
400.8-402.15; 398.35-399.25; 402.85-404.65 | -0.038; 45.5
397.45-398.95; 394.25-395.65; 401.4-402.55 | 0.015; 41.3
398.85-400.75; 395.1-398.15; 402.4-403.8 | -0.359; 38.1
